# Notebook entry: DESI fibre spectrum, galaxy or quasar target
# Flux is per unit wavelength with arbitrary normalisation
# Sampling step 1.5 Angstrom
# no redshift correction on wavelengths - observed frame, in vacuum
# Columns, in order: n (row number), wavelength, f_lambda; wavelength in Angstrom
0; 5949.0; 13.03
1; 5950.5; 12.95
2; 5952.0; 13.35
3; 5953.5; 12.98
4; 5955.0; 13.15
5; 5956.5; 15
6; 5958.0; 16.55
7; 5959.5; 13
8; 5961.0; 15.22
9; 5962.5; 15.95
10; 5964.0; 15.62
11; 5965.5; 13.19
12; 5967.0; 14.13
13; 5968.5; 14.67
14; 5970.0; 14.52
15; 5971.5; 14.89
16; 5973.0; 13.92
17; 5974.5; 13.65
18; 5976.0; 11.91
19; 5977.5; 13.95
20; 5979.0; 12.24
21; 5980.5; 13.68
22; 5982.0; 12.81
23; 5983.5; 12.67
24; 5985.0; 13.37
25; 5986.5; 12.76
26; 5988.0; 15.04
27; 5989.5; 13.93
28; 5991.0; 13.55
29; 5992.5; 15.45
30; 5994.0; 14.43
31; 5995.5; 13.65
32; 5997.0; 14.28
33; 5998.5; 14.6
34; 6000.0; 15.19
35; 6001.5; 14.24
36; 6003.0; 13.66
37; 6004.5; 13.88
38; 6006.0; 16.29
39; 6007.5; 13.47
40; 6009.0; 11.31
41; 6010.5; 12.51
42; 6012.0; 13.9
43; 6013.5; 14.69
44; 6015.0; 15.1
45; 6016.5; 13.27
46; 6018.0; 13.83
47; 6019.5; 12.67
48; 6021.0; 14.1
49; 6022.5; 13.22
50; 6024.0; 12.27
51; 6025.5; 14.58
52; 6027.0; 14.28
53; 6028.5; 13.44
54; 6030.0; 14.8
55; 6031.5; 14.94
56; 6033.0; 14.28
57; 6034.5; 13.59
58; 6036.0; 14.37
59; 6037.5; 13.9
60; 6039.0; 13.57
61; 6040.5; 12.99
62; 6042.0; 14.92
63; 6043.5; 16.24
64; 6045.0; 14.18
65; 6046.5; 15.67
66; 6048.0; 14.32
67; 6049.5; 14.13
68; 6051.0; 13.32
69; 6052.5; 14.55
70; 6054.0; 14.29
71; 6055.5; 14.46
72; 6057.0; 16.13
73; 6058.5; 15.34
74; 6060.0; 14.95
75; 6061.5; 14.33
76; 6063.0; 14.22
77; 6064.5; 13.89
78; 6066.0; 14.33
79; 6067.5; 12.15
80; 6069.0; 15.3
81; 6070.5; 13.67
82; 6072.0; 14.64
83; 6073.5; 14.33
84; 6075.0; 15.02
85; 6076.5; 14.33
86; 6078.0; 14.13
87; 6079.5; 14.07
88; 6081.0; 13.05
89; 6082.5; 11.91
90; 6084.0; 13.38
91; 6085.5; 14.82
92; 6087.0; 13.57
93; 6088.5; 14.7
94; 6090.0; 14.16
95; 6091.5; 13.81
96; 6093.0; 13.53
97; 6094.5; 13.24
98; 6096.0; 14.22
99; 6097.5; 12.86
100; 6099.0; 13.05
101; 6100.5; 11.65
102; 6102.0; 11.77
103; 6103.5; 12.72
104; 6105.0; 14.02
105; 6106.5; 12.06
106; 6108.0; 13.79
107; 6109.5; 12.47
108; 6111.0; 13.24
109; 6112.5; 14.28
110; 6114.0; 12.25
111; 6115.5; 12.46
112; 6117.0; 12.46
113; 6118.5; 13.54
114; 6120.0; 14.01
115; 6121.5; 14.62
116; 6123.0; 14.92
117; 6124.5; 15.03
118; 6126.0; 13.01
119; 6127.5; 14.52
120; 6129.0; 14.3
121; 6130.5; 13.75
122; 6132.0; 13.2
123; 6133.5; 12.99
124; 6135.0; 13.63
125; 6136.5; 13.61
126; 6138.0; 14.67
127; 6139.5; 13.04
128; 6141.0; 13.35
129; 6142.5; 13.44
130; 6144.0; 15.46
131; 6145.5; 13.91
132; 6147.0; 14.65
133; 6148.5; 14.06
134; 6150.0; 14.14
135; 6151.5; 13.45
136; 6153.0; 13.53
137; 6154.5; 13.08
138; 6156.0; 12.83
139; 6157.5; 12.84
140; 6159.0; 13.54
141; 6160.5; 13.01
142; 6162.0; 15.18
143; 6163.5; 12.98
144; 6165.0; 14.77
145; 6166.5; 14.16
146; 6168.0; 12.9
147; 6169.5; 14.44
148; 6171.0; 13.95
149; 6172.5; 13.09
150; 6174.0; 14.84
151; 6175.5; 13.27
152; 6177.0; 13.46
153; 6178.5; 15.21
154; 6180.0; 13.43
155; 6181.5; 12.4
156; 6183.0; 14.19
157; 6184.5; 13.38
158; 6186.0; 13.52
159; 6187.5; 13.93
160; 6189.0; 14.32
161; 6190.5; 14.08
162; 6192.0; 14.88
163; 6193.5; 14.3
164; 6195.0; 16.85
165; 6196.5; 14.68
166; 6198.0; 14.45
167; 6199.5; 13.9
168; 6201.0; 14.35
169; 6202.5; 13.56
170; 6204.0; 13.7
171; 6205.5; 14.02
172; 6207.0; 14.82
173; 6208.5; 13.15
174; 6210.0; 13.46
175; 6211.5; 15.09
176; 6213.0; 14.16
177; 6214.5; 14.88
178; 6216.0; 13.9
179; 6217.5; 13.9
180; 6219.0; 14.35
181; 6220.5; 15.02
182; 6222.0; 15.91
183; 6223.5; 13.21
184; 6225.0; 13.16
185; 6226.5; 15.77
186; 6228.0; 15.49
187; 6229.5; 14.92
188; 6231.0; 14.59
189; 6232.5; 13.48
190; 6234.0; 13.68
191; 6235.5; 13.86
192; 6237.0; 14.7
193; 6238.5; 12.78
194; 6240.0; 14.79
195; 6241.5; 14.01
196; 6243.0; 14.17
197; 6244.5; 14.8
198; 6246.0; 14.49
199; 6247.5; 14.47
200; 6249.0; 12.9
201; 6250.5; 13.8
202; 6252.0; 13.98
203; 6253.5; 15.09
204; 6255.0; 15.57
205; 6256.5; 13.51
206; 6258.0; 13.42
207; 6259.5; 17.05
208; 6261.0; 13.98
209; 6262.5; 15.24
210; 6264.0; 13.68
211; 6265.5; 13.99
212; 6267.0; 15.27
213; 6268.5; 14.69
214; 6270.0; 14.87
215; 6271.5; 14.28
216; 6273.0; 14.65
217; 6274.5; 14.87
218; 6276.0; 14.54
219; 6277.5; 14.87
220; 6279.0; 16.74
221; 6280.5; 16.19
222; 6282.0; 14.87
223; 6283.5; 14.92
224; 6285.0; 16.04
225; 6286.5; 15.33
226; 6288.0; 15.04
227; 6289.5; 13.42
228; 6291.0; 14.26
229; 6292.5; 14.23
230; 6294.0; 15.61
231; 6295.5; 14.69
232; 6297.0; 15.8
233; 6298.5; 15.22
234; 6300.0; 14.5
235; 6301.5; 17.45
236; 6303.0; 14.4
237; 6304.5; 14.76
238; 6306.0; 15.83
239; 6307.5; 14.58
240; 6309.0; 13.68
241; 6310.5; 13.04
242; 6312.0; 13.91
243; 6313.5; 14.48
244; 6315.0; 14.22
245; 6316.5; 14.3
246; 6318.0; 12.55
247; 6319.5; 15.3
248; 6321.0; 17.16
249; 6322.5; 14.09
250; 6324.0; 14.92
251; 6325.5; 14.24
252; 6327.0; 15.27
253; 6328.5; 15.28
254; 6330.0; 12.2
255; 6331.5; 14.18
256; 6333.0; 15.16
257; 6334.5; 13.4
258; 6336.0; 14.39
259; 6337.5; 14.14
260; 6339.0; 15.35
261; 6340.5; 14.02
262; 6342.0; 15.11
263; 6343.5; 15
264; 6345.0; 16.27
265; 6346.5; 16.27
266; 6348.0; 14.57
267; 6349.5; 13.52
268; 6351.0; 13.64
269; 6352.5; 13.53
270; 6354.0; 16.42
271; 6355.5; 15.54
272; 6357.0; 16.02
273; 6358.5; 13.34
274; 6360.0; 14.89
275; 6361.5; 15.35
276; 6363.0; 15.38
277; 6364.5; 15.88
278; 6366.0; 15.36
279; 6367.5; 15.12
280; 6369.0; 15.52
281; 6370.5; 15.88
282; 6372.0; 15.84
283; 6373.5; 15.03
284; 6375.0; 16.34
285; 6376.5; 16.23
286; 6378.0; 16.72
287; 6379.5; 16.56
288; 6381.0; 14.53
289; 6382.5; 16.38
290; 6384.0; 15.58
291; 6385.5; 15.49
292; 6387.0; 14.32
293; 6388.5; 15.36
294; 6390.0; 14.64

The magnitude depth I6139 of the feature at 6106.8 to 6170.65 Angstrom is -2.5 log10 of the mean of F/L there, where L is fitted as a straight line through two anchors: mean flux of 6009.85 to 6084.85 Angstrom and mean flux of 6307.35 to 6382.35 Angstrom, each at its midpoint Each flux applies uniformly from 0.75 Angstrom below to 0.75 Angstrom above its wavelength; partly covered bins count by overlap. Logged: 0.05 mag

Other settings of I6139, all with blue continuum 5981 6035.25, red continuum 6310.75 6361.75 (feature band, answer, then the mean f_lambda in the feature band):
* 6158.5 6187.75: 0.037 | 13.8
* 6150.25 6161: 0.078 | 13.2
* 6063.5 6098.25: 0.014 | 13.9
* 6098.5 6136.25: 0.062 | 13.4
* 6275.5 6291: -0.048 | 15.2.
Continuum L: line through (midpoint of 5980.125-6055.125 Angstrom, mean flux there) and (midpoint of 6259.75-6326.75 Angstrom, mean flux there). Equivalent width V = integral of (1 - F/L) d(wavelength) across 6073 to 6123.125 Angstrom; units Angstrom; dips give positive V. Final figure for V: 2.7 Angstrom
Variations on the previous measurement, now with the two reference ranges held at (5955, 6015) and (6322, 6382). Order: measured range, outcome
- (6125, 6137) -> 0.65 Angstrom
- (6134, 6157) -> 1.12 Angstrom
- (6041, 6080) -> -0.66 Angstrom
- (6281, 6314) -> 0.10 Angstrom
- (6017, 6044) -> 0.38 Angstrom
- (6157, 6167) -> 0.50 Angstrom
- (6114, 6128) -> 0.65 Angstrom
